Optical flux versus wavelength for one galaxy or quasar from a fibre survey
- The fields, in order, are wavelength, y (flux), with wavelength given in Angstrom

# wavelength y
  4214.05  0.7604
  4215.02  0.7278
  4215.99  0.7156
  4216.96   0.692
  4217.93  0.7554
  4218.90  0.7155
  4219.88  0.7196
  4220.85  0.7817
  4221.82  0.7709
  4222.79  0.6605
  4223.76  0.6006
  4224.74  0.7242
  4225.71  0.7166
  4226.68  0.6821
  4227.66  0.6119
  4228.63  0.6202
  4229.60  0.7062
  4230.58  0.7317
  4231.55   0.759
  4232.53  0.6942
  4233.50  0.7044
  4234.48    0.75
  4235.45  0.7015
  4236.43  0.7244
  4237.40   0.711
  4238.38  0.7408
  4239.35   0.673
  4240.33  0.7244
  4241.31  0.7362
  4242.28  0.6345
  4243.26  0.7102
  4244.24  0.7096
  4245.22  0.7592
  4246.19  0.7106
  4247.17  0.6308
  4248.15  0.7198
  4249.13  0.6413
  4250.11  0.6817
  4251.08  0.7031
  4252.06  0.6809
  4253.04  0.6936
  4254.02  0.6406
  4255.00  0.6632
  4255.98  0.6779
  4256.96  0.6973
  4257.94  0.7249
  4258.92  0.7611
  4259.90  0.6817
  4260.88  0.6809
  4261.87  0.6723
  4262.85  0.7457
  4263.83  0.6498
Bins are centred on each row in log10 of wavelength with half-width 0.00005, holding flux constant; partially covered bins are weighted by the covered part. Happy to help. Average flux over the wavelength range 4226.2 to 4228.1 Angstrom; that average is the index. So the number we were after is 0.645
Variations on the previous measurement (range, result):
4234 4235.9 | 0.728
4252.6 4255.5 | 0.665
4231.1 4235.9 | 0.722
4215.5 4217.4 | 0.705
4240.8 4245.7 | 0.709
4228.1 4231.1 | 0.687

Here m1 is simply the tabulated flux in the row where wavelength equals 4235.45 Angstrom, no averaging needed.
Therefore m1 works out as 0.7015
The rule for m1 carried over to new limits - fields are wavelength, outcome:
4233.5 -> 0.7044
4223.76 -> 0.6006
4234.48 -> 0.75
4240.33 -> 0.7244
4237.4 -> 0.711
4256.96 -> 0.6973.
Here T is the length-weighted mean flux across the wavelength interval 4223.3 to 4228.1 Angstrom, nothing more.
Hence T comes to 0.667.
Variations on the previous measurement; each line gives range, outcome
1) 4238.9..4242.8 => 0.692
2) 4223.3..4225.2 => 0.66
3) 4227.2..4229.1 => 0.617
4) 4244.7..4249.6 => 0.693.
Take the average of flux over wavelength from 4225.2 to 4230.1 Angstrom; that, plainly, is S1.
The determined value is 0.668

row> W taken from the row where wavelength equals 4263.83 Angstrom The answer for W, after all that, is 0.6498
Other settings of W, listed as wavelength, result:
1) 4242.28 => 0.6345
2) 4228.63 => 0.6202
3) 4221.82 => 0.7709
